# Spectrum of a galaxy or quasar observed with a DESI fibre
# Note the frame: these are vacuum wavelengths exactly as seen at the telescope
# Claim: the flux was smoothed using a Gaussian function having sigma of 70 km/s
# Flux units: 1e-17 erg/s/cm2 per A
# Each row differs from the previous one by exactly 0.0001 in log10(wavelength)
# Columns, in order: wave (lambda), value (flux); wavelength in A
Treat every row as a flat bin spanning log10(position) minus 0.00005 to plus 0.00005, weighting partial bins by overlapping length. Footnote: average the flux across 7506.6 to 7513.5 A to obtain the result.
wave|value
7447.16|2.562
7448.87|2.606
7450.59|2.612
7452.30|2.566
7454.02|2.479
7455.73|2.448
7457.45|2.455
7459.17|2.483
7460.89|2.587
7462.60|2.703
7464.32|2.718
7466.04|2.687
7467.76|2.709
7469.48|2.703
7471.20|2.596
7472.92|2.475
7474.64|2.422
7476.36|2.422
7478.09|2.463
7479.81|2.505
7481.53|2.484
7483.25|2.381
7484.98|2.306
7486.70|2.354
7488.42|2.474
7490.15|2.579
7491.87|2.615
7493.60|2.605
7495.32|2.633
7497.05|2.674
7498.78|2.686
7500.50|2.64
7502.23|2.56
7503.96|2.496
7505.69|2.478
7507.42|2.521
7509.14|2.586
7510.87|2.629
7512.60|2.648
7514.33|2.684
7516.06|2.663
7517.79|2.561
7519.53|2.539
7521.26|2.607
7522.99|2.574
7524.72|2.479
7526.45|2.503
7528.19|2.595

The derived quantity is 2.6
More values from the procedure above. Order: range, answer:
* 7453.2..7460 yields 2.47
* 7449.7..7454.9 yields 2.55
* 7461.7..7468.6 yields 2.71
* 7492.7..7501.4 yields 2.65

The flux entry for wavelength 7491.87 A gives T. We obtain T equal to 2.615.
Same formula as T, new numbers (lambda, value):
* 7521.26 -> 2.607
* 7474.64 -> 2.422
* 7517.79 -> 2.561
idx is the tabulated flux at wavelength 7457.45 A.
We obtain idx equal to 2.455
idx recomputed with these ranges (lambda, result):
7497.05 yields 2.674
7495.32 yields 2.633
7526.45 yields 2.503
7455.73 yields 2.448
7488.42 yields 2.474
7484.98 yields 2.306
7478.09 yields 2.463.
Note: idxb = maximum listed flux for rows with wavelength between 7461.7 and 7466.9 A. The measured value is 2.718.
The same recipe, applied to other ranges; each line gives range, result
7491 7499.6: 2.686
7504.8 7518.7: 2.684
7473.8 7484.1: 2.505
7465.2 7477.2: 2.709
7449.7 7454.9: 2.612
